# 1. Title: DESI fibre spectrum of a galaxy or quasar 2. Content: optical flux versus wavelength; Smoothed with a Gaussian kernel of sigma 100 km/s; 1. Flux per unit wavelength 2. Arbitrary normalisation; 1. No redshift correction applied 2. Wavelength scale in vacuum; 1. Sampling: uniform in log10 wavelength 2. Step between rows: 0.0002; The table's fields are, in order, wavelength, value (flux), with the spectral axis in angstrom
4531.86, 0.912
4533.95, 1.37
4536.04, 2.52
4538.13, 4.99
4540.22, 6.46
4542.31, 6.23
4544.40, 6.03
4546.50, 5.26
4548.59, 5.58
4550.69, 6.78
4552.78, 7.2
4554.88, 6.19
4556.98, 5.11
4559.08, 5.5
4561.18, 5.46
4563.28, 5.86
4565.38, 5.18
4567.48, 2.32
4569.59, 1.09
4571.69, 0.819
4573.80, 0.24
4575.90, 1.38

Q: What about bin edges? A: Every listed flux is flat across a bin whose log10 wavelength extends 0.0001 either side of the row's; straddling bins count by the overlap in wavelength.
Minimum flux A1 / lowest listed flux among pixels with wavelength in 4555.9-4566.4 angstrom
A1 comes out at 5.11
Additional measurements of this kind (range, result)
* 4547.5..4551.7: 5.58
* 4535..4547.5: 2.52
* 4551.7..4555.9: 6.19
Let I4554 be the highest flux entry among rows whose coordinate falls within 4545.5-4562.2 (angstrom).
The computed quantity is 7.2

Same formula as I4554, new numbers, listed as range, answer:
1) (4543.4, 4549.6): 6.03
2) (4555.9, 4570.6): 5.86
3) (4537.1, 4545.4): 6.46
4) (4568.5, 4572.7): 1.09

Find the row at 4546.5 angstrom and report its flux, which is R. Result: 5.26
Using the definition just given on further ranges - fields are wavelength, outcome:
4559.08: 5.5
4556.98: 5.11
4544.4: 6.03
